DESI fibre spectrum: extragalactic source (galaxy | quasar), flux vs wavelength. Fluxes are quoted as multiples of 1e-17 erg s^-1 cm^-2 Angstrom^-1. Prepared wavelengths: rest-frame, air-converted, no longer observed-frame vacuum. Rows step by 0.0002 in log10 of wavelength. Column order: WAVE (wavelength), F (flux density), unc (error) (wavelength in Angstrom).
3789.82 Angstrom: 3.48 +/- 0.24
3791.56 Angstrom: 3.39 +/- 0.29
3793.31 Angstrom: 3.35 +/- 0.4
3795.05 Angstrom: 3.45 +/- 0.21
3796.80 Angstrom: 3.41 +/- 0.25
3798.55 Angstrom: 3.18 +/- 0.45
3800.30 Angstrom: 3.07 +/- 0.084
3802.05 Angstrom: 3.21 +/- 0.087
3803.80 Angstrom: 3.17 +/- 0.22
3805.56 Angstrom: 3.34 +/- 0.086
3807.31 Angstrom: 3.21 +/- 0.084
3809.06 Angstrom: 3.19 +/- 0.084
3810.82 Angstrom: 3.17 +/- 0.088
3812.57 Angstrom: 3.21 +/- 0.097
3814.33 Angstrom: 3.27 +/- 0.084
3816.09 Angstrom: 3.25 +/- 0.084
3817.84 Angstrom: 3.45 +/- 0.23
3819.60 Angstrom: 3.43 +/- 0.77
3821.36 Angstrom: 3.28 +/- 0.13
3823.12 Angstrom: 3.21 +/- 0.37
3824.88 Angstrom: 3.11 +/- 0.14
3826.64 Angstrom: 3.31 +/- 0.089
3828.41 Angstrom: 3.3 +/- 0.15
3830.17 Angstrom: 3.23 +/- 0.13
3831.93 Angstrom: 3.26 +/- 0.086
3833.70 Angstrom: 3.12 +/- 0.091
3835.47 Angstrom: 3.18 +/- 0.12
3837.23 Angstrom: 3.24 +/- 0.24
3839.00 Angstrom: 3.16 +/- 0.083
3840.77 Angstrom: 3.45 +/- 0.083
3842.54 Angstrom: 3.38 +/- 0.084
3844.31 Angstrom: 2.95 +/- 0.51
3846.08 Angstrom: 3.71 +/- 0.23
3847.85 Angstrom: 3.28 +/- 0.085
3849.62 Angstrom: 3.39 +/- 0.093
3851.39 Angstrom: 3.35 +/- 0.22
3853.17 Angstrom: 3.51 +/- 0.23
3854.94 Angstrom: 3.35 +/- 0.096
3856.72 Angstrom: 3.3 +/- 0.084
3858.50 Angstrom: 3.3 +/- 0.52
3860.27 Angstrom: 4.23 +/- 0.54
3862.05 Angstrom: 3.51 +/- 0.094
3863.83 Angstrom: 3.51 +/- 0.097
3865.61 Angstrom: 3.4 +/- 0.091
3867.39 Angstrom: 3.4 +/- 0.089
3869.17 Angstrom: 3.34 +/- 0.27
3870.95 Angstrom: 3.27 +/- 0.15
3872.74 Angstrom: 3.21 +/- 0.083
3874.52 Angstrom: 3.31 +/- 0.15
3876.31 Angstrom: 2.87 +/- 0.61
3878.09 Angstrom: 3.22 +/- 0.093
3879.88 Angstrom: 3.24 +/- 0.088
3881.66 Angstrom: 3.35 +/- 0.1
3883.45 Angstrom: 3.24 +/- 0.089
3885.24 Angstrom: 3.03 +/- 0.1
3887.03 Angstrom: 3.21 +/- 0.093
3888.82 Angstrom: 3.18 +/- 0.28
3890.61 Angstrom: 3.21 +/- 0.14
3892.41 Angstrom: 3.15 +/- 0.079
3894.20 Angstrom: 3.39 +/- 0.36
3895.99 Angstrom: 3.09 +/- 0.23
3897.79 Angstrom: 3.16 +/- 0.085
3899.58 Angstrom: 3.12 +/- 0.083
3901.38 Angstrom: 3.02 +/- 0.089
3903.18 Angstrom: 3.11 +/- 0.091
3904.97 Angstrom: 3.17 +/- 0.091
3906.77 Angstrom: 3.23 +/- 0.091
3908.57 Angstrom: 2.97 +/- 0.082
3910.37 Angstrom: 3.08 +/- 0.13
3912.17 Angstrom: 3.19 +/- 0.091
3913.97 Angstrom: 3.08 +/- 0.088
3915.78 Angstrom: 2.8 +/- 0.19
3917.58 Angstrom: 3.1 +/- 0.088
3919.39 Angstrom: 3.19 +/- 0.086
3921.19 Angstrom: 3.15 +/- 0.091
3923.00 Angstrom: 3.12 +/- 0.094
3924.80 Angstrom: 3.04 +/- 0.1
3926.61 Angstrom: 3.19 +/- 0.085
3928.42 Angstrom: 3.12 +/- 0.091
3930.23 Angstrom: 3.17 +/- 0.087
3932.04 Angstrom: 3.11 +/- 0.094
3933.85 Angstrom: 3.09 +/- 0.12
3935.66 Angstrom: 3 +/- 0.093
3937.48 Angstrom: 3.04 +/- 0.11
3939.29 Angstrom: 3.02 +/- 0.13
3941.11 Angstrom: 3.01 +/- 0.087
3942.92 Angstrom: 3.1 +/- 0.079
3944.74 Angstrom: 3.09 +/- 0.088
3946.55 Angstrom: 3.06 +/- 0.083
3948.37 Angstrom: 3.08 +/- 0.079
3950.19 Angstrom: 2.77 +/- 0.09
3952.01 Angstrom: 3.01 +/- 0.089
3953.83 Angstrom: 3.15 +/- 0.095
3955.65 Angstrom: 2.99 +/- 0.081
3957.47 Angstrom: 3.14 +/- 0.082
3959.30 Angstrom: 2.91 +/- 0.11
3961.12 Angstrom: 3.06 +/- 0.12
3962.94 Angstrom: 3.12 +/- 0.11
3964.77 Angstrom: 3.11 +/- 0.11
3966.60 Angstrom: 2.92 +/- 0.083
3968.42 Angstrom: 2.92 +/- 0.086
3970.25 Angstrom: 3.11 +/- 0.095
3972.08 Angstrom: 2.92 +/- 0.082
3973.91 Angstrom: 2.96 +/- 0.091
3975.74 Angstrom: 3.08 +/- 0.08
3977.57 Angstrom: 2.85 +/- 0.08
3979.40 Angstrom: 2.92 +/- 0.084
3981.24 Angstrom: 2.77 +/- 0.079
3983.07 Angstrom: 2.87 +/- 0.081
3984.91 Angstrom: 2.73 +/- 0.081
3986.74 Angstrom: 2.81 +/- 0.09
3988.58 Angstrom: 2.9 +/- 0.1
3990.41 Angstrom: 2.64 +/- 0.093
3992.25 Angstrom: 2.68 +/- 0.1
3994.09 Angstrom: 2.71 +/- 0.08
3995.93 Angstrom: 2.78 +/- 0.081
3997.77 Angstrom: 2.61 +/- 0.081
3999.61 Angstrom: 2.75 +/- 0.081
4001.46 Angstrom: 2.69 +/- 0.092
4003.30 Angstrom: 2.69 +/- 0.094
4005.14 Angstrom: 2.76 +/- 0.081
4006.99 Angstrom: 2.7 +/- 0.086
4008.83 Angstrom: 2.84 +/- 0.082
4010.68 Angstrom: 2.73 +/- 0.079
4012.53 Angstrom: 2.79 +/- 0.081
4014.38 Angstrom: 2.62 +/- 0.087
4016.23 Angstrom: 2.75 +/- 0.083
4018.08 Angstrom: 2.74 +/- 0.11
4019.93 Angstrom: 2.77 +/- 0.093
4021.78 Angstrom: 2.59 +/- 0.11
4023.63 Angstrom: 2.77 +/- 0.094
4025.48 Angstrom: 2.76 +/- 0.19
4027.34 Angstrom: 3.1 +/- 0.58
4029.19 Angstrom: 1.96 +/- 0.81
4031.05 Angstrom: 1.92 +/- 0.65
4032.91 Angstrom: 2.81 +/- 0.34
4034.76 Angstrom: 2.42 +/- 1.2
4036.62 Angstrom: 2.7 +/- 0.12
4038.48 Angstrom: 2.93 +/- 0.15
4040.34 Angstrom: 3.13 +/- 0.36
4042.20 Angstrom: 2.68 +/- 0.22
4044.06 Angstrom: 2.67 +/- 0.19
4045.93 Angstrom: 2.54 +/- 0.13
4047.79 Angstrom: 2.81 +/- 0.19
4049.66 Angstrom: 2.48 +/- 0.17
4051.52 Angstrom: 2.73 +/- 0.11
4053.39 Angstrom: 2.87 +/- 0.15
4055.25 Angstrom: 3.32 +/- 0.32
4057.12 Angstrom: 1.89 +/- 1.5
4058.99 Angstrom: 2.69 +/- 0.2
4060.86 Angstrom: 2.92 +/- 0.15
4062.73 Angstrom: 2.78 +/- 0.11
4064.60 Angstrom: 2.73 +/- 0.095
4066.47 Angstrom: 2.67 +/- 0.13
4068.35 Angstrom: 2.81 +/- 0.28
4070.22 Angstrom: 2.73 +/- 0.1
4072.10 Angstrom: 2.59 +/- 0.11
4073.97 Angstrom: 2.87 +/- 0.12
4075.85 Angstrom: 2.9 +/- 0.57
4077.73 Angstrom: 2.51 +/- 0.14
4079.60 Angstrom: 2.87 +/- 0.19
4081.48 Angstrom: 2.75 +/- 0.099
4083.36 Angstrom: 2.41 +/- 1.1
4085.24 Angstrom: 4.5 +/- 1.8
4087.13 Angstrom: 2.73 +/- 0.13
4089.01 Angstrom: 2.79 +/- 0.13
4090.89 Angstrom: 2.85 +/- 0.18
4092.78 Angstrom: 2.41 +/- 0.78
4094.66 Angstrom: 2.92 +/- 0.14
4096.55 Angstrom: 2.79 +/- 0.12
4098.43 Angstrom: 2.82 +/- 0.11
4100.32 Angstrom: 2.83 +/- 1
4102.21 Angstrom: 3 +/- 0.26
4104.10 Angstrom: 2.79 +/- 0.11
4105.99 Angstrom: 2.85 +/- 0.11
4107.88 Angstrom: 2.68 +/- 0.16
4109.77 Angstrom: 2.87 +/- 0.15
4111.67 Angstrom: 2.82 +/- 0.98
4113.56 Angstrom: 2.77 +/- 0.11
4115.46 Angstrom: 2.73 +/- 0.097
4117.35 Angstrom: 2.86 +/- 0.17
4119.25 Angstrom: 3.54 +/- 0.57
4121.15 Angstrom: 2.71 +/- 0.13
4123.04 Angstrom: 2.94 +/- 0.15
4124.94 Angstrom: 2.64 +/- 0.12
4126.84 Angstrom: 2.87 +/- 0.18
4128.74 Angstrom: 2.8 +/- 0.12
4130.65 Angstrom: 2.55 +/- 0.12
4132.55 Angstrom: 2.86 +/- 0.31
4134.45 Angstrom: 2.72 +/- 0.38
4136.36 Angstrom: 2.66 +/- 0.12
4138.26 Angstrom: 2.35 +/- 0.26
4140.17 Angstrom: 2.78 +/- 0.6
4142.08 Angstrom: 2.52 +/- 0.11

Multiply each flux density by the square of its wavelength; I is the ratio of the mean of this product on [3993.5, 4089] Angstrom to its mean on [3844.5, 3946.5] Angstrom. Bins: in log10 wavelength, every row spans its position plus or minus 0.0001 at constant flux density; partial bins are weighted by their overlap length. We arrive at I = 0.92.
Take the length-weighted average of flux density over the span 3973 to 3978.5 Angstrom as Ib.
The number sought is 2.97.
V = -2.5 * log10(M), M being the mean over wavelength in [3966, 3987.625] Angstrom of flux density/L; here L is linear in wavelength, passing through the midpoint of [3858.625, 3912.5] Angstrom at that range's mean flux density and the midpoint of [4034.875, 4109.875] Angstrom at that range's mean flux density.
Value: 0.04 mag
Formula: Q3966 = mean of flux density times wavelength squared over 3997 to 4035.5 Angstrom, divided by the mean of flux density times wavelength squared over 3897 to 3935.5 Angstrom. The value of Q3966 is 0.90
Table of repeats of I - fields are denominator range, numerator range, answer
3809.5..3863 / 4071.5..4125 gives 0.98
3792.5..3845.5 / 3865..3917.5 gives 1.01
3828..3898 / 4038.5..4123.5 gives 0.95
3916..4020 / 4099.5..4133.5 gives 1.04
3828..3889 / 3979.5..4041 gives 0.88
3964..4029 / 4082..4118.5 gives 1.08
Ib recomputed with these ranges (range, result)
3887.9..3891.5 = 3.2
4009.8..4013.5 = 2.76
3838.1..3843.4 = 3.33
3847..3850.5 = 3.34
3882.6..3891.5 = 3.17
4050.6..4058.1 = 2.7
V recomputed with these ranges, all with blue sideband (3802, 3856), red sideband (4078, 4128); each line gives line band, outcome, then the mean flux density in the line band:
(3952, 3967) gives 0.01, 3.05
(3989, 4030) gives 0.12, 2.71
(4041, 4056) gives 0.07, 2.76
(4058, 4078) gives 0.07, 2.75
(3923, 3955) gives 0.02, 3.06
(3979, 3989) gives 0.08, 2.82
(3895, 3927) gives 0.02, 3.1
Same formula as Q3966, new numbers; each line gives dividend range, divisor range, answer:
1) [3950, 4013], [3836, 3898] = 0.92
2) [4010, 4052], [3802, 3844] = 0.91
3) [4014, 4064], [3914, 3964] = 0.92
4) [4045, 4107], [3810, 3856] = 0.96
